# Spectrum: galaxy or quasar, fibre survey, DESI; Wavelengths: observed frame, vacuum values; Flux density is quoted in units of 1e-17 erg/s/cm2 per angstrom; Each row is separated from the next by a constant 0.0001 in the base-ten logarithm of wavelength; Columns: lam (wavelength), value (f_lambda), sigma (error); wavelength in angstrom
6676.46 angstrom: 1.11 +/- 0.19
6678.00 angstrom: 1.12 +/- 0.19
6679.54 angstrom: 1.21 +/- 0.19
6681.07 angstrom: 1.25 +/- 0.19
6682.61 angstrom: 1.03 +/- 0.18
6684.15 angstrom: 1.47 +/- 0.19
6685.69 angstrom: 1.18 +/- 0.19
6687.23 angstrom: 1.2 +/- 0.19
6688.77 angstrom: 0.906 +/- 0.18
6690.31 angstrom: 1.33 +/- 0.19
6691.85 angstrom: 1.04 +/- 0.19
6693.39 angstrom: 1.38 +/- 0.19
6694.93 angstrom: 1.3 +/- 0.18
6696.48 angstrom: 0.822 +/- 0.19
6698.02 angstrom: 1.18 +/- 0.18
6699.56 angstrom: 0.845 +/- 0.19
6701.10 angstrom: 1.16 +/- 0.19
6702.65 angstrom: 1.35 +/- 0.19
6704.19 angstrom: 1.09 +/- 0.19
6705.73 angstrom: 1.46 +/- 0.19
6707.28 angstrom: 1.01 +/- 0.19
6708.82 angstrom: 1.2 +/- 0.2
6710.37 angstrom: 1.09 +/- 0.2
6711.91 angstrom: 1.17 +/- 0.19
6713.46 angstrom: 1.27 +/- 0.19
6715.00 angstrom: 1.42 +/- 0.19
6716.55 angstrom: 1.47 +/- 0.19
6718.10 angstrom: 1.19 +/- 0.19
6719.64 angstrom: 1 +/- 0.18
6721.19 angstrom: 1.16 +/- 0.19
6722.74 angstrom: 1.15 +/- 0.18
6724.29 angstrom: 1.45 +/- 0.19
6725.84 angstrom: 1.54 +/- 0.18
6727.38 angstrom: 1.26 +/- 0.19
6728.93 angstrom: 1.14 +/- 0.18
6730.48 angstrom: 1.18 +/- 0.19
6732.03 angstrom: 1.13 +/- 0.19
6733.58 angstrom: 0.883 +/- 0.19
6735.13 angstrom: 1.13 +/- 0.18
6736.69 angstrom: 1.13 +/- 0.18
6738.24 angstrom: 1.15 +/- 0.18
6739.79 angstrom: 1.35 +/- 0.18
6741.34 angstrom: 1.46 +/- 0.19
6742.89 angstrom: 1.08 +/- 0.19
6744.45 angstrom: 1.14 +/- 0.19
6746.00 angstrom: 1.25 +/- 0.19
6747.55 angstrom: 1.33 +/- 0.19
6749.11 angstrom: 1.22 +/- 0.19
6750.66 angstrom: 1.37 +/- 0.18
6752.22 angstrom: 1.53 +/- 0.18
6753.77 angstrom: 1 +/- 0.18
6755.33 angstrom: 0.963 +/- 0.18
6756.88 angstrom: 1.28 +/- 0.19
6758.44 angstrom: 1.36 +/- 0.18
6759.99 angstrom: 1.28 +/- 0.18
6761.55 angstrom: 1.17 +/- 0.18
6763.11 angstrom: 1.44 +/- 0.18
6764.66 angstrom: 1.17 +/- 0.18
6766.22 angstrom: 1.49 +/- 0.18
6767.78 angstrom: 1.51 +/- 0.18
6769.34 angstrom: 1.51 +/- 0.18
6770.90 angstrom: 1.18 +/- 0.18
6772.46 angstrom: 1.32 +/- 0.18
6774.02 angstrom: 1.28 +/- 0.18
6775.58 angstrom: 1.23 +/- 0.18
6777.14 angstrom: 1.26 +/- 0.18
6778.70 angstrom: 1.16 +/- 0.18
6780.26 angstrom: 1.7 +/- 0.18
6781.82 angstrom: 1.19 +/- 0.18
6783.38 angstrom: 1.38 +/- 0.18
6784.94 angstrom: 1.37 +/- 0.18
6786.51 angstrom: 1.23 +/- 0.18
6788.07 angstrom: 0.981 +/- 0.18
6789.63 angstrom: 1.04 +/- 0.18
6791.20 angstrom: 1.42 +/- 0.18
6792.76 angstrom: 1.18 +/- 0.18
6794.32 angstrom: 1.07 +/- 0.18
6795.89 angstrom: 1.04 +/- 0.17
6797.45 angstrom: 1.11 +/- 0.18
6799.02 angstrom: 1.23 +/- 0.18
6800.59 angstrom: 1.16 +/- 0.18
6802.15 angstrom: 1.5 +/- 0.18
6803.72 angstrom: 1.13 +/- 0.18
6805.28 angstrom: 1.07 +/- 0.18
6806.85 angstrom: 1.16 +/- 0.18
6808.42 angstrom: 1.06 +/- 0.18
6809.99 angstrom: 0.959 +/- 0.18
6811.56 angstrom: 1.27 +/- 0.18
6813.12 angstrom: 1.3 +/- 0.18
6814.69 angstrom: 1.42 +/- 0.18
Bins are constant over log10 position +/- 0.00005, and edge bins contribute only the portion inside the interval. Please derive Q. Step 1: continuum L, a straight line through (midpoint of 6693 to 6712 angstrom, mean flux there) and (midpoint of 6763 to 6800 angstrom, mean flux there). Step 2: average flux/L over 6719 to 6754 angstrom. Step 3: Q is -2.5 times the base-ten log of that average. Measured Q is -0.02 mag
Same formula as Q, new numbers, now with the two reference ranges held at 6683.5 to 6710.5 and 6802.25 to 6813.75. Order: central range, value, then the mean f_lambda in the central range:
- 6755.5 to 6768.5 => -0.14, 1.32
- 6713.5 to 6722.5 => -0.07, 1.24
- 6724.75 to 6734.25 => -0.03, 1.2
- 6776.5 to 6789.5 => -0.10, 1.27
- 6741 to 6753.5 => -0.10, 1.28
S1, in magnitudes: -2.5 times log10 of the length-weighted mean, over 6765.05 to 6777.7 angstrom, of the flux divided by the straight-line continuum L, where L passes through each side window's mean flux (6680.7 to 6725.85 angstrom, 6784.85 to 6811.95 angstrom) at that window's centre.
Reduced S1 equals -0.15 mag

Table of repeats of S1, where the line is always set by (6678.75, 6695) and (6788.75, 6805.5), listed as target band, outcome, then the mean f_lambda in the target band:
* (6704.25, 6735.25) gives -0.01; 1.21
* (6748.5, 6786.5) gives -0.10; 1.31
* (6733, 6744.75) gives 0.02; 1.17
